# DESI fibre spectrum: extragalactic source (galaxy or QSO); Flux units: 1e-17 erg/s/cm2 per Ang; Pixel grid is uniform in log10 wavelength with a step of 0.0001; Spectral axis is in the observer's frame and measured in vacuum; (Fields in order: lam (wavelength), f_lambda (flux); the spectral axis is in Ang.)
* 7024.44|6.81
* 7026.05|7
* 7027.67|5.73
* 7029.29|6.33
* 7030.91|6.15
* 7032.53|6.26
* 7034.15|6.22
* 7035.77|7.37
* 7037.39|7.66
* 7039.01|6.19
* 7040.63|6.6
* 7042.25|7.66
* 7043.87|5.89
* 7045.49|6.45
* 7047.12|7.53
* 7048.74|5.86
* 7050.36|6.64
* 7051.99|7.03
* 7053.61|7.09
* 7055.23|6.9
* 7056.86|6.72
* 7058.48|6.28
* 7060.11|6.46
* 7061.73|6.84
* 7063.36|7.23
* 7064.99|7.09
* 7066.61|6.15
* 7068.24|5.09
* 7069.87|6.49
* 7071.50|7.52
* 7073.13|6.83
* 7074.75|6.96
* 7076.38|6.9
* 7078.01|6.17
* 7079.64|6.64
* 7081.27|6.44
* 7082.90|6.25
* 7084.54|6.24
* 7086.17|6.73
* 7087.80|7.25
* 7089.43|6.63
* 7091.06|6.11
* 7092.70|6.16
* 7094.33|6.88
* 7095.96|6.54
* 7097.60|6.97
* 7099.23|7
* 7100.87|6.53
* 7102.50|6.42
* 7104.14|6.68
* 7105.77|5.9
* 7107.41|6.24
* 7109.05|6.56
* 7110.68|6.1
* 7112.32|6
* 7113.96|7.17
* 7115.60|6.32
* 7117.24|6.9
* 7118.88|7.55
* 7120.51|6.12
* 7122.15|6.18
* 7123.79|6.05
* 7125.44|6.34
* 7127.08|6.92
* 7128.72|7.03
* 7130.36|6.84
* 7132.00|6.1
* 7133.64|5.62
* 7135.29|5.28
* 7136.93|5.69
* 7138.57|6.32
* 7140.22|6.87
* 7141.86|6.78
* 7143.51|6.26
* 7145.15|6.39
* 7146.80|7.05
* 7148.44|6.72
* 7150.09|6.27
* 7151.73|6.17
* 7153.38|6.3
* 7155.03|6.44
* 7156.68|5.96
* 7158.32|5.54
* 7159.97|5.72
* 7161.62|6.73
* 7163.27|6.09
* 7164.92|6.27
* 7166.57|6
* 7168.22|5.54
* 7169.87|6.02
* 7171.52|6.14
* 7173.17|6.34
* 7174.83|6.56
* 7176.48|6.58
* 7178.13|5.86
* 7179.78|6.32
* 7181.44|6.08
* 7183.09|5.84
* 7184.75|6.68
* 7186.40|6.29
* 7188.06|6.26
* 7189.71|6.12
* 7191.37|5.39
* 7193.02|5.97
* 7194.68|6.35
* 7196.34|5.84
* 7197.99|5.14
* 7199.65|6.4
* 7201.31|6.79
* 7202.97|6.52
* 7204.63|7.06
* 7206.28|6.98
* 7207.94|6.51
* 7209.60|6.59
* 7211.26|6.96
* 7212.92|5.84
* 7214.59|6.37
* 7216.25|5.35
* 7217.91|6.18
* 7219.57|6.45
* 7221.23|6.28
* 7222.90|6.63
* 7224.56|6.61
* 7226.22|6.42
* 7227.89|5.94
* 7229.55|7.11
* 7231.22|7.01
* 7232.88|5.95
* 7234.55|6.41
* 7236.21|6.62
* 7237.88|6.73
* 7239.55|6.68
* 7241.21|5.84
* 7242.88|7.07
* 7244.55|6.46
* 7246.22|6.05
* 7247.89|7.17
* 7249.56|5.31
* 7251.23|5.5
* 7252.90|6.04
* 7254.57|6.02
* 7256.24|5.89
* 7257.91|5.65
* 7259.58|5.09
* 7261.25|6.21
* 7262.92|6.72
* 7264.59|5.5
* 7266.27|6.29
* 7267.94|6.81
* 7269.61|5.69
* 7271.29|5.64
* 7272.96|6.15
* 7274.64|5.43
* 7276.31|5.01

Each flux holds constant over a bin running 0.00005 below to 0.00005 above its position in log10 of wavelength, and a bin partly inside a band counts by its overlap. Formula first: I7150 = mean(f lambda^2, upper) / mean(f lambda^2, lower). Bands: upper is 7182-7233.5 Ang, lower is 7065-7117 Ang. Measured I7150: 1.0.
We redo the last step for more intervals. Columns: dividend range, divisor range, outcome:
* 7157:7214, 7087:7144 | 0.98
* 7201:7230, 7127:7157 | 1.04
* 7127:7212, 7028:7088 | 0.98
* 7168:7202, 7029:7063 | 0.95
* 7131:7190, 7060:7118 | 0.96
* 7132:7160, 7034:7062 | 0.94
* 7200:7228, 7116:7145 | 1.03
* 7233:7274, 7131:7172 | 1.02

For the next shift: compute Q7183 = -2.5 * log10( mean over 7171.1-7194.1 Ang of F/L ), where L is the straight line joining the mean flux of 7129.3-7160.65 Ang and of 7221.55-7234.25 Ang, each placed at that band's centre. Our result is 0.03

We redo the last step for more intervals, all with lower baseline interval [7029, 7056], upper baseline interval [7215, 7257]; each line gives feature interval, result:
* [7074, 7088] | 0.01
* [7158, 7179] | 0.06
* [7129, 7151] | 0.03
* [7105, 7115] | 0.04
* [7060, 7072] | 0.01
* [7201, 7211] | -0.06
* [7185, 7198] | 0.07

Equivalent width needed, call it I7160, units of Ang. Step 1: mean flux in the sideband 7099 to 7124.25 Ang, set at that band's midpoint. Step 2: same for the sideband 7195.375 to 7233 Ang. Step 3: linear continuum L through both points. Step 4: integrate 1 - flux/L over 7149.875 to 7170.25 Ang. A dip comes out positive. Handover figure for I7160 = 1.15 Ang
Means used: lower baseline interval 6.48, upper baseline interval 6.4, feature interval 6.08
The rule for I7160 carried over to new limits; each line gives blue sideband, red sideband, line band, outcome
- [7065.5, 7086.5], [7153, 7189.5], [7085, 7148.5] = -1.4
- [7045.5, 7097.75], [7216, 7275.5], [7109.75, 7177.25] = 1.4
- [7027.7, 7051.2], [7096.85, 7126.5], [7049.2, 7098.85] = -0.6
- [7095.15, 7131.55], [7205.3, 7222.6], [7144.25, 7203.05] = 2.4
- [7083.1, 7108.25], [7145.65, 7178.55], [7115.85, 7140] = 0.1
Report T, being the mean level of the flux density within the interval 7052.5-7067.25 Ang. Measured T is 6.77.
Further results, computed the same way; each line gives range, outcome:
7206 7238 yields 6.43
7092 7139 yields 6.43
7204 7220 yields 6.42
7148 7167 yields 6.18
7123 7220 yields 6.25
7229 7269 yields 6.25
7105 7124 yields 6.44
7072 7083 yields 6.65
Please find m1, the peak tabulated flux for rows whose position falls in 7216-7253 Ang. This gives 7.17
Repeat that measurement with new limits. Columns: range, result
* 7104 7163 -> 7.55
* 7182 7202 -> 6.79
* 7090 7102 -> 7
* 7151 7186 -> 6.73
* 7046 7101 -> 7.53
